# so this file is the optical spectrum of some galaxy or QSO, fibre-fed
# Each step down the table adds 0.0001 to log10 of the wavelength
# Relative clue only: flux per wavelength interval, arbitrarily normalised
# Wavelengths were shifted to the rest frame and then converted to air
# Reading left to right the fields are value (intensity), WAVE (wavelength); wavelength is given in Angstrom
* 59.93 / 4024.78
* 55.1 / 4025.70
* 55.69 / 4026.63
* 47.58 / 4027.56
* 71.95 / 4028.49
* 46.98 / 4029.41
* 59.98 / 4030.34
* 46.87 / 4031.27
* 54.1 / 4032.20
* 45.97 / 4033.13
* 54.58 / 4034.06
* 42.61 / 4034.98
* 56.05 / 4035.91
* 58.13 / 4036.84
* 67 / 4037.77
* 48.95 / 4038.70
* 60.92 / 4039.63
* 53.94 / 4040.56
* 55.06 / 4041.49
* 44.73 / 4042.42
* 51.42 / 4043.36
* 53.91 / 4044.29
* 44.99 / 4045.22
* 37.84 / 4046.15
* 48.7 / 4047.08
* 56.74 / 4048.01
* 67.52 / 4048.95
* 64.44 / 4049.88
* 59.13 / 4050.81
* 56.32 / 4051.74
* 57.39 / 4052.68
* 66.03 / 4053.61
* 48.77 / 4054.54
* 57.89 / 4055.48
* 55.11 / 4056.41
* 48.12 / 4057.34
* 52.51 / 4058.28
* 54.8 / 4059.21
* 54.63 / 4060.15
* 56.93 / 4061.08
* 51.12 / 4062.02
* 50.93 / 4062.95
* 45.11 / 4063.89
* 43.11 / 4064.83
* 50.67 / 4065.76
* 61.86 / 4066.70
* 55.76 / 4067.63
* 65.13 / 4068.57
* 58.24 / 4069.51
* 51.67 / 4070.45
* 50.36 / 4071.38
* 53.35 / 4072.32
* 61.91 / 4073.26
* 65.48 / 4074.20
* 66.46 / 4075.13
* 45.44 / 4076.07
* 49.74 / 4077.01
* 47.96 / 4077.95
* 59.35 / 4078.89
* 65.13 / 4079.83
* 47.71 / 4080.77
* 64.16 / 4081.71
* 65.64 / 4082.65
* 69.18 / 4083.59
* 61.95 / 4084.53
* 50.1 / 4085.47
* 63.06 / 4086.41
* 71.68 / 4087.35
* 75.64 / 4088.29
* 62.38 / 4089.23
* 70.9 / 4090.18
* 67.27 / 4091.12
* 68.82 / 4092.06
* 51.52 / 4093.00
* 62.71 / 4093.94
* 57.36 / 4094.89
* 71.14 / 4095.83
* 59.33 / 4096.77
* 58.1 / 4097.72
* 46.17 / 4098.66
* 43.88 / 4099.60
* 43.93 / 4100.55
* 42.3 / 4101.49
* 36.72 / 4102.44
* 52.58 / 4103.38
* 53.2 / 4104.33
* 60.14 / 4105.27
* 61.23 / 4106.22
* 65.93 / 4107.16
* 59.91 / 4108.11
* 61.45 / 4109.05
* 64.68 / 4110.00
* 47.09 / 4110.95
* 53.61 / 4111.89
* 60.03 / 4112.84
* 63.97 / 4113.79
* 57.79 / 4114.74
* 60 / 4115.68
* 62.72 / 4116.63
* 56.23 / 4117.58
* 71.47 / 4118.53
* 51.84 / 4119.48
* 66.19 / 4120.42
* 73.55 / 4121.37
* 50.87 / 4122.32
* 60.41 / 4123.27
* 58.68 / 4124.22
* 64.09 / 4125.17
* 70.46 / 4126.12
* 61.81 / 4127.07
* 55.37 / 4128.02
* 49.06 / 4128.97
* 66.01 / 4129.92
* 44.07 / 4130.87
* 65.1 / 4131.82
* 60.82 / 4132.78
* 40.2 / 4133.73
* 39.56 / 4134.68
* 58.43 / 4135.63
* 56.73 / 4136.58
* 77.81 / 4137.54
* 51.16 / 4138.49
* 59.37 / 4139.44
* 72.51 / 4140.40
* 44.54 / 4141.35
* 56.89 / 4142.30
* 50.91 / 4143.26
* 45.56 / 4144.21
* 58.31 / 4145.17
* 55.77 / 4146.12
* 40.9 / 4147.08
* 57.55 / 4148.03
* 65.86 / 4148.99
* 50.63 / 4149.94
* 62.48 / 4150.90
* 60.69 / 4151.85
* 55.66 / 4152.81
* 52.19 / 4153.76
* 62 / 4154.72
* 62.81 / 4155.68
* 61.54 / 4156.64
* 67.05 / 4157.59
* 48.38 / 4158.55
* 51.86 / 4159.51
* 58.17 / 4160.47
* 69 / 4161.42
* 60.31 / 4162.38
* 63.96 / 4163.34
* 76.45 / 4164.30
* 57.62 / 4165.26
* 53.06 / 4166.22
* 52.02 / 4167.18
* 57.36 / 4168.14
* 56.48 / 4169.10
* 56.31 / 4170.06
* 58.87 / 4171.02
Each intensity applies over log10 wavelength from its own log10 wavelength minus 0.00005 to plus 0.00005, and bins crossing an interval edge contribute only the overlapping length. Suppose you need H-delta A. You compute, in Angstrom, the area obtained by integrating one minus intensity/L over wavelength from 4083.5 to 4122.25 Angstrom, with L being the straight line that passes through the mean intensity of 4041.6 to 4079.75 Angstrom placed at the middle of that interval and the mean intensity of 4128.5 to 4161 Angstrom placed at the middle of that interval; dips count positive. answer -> -2.77 Angstrom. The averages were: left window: 54.4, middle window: 59.3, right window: 56.2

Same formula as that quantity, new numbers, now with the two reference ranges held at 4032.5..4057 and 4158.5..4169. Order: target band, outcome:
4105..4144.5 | -0.6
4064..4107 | -1.1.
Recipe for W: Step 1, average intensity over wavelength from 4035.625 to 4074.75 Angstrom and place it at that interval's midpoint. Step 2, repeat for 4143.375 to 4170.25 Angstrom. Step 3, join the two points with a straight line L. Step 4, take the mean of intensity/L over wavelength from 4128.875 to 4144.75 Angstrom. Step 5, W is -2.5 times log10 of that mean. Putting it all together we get 0.04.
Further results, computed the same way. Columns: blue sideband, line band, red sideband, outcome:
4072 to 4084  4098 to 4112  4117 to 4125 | 0.141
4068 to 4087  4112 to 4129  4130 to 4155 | -0.081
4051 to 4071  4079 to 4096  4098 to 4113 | -0.181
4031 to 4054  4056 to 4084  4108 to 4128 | 0.020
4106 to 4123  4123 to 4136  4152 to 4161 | 0.055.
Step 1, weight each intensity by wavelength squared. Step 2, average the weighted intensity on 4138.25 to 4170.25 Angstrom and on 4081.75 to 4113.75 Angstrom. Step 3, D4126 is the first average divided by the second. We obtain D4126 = 1.00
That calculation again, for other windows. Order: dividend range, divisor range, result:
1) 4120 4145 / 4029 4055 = 1.12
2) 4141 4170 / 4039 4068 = 1.12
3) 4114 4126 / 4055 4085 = 1.13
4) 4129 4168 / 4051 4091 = 1.03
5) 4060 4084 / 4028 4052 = 1.05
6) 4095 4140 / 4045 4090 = 1.04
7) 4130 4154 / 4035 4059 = 1.07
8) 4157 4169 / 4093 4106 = 1.16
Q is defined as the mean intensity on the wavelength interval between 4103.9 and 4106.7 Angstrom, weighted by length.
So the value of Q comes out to 58.4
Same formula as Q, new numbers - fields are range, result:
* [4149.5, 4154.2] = 56.5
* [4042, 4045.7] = 48.7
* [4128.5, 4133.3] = 56.8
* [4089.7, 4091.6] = 68.9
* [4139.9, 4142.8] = 57.8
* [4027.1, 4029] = 59.6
